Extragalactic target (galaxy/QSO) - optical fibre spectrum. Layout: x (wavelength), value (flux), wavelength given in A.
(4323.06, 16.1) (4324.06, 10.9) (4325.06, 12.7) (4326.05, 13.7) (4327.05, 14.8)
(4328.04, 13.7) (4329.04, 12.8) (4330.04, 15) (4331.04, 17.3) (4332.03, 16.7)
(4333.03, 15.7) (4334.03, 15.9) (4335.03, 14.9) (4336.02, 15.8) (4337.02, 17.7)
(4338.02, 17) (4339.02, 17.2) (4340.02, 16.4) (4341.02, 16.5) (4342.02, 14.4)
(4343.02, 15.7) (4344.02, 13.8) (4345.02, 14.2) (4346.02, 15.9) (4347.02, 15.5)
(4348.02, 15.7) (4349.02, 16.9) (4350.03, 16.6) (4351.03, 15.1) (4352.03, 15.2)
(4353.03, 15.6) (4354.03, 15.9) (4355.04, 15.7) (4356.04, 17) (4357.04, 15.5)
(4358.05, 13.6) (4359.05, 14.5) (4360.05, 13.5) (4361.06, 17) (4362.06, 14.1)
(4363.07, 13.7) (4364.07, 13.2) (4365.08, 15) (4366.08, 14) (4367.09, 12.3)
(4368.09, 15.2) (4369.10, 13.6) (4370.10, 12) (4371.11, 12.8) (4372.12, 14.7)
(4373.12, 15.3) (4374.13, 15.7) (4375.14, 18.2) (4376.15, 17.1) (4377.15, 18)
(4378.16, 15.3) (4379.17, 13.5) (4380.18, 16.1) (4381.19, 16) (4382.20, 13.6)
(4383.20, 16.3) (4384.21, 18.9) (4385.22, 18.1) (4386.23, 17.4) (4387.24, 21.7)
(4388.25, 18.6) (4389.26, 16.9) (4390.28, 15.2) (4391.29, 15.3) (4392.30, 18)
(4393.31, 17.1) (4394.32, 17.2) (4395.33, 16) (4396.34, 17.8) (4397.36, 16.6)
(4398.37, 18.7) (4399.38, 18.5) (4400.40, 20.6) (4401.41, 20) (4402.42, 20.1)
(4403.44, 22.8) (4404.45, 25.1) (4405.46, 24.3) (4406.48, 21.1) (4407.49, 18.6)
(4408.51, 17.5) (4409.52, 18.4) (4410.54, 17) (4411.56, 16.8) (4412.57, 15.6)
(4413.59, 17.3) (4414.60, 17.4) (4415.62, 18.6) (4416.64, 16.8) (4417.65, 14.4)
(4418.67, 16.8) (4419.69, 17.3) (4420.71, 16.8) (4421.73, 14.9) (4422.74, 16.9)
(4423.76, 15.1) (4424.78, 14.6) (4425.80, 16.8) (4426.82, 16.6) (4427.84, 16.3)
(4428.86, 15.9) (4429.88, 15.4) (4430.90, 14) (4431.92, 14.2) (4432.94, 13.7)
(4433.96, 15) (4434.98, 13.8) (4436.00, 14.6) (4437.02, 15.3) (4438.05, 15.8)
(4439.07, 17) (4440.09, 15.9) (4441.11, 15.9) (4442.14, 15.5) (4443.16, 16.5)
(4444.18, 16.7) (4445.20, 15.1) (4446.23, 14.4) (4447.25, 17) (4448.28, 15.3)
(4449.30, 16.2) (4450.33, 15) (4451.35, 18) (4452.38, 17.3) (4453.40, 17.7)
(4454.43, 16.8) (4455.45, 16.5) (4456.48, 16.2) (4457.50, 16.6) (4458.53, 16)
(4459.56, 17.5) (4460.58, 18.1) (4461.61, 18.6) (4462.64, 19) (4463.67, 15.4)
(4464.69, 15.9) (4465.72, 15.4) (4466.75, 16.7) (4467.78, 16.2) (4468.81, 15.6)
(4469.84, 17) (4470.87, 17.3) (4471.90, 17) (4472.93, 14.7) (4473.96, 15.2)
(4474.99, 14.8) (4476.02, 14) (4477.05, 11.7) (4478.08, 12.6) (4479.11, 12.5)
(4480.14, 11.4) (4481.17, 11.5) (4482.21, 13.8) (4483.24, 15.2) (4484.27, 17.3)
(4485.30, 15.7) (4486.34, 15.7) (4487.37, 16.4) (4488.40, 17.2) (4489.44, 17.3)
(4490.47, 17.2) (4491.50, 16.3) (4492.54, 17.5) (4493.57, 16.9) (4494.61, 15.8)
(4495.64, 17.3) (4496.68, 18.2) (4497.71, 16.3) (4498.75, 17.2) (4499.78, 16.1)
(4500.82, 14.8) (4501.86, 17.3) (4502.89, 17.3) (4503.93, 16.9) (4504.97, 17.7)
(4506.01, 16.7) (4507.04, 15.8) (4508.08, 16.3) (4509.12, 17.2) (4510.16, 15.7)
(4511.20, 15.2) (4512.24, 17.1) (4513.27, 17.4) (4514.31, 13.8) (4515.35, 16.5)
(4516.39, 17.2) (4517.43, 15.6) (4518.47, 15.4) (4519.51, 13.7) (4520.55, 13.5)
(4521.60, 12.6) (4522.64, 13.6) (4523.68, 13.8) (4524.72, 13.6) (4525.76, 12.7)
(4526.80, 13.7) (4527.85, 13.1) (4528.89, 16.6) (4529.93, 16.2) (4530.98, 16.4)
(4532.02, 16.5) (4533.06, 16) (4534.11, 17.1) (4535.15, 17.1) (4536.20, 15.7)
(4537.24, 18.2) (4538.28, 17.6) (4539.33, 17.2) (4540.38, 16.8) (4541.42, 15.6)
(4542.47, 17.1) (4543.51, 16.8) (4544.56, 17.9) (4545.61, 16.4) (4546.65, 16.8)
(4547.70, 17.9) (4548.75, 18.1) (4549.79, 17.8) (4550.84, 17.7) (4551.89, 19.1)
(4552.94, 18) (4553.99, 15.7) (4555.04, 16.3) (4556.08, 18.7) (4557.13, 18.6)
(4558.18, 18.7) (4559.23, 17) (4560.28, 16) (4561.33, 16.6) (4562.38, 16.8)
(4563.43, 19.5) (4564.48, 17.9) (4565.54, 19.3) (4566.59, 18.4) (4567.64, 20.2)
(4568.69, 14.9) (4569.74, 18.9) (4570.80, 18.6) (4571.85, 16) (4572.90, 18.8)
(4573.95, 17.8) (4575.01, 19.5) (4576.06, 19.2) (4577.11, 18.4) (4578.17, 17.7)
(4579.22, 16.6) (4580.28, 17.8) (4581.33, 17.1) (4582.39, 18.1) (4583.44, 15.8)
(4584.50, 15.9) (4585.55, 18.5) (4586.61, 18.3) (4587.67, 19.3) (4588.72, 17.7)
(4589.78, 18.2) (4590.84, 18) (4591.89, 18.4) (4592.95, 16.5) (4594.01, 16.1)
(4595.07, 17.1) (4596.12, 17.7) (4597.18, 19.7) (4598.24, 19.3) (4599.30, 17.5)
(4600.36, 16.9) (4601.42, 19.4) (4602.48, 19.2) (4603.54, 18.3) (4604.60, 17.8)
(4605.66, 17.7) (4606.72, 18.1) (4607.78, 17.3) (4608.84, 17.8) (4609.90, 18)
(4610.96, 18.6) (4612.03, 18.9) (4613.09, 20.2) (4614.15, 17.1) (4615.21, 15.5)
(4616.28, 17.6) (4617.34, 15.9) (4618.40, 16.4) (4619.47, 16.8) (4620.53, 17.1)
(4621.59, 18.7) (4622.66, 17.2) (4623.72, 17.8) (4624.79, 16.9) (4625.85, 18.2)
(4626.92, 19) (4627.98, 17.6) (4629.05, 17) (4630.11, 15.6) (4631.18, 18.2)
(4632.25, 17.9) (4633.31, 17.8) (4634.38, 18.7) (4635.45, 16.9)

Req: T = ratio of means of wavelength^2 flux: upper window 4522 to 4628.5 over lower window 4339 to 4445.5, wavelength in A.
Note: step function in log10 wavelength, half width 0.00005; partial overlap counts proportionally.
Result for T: 1.15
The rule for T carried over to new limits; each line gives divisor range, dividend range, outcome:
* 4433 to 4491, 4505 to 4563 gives 1.07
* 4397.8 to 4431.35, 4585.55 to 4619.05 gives 1.09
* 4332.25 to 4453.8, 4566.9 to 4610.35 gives 1.20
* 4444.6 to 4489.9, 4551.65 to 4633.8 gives 1.19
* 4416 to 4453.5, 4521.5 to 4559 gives 1.10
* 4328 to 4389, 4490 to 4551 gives 1.12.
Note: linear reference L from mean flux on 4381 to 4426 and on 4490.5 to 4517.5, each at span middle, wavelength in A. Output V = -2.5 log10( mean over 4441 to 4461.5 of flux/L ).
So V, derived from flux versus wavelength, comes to 0.05 mag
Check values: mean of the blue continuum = 17.8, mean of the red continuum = 16.6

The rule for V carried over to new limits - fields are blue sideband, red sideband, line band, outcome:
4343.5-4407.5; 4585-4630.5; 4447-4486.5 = 0.08 mag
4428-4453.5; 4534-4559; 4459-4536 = 0.05 mag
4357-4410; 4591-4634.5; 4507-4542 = 0.12 mag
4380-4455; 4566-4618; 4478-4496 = 0.12 mag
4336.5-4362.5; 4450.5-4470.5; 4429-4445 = 0.09 mag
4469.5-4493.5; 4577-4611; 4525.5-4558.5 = -0.01 mag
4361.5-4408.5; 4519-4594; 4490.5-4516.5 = 0.03 mag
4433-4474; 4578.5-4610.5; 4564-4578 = -0.04 mag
